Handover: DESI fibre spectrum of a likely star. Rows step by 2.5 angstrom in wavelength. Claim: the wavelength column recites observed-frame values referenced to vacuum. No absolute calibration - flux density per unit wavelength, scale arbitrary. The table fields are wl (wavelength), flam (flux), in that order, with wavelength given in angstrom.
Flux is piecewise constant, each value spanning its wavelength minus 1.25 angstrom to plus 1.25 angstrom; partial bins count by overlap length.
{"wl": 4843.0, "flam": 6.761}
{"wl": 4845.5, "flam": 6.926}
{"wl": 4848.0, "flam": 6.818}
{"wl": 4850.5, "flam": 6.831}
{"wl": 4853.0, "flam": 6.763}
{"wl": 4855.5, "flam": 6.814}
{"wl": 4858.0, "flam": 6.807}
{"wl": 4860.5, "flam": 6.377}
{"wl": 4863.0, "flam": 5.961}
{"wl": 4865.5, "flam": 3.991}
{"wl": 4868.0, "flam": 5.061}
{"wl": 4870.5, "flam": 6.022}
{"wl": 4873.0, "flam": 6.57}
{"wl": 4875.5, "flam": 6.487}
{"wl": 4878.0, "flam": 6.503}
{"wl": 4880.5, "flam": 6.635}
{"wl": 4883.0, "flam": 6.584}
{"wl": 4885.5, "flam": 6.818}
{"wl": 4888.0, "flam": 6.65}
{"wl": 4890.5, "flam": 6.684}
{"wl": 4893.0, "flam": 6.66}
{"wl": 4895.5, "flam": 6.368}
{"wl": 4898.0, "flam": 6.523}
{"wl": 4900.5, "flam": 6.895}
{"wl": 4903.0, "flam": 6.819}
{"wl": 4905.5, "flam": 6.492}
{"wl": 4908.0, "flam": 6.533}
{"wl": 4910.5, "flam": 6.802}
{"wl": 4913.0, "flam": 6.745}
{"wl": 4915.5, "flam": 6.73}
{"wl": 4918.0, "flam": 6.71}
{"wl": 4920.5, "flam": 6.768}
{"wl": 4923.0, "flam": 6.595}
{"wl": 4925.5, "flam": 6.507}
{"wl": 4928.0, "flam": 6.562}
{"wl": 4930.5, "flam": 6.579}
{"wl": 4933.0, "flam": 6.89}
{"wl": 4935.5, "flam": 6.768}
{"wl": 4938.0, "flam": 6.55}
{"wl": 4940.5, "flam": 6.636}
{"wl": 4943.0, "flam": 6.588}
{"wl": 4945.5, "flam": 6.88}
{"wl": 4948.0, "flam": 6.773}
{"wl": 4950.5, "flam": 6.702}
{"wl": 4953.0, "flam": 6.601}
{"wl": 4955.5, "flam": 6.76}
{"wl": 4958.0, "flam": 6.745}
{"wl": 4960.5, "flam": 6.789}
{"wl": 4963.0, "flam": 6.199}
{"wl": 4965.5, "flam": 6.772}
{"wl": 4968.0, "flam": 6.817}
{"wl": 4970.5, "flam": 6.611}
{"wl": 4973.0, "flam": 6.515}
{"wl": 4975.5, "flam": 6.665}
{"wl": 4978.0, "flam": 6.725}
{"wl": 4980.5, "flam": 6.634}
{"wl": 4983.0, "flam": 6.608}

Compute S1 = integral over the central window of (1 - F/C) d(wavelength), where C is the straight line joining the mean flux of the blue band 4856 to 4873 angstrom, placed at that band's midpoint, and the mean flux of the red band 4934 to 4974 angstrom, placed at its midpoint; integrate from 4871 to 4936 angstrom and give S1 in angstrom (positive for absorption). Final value -4.8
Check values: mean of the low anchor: 5.82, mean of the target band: 6.64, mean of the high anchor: 6.67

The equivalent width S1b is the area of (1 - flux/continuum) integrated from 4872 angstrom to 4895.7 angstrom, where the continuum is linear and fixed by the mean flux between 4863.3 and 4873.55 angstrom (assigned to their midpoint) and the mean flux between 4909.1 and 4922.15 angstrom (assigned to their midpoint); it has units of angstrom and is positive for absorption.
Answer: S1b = -3.2 angstrom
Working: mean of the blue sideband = 5.38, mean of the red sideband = 6.74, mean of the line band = 6.61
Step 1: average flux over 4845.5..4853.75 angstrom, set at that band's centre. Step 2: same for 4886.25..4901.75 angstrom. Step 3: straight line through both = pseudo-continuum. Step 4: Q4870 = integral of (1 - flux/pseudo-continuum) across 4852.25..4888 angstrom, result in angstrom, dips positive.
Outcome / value 2.59 angstrom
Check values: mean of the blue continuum 6.82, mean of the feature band 6.25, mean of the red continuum 6.64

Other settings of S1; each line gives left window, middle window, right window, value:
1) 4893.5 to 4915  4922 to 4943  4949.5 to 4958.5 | 0.1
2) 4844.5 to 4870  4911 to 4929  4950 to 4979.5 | -0.5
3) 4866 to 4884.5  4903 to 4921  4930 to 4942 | -0.6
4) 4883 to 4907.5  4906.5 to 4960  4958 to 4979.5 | -0.3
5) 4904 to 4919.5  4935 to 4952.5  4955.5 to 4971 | -0.1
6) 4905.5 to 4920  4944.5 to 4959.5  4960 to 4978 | -0.2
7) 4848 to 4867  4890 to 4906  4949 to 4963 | -0.5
